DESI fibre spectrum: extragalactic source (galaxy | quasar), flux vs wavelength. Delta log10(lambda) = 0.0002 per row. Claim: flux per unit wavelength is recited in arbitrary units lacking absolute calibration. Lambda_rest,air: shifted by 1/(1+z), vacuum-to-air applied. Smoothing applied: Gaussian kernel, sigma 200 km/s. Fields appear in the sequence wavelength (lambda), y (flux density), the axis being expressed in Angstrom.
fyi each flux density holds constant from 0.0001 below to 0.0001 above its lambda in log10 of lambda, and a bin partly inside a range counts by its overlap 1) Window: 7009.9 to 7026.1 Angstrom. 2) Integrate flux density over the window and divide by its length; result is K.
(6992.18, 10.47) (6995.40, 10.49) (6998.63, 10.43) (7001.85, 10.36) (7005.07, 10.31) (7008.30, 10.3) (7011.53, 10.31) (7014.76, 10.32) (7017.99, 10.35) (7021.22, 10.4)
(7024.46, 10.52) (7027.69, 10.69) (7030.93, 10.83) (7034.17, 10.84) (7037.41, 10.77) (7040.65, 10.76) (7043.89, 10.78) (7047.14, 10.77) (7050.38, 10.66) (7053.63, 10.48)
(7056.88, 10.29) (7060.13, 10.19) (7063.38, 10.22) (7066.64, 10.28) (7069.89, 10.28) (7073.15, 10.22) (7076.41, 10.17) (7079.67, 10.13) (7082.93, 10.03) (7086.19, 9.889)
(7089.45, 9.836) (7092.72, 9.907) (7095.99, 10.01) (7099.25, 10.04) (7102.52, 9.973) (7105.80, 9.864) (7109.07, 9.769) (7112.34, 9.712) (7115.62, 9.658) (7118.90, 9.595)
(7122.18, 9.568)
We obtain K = 10.4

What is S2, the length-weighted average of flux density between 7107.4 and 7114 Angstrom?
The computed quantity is 9.75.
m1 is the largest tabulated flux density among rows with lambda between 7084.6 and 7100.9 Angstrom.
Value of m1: 10.04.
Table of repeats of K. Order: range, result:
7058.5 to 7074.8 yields 10.2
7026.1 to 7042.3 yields 10.8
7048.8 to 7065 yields 10.4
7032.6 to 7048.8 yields 10.8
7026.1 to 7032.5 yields 10.8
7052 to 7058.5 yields 10.4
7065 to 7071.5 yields 10.3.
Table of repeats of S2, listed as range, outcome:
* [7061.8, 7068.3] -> 10.2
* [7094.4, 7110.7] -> 9.93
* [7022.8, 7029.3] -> 10.6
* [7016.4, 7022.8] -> 10.4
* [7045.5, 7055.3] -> 10.6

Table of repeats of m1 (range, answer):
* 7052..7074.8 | 10.48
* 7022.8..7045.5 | 10.84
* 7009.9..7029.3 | 10.69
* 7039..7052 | 10.78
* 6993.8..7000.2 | 10.49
